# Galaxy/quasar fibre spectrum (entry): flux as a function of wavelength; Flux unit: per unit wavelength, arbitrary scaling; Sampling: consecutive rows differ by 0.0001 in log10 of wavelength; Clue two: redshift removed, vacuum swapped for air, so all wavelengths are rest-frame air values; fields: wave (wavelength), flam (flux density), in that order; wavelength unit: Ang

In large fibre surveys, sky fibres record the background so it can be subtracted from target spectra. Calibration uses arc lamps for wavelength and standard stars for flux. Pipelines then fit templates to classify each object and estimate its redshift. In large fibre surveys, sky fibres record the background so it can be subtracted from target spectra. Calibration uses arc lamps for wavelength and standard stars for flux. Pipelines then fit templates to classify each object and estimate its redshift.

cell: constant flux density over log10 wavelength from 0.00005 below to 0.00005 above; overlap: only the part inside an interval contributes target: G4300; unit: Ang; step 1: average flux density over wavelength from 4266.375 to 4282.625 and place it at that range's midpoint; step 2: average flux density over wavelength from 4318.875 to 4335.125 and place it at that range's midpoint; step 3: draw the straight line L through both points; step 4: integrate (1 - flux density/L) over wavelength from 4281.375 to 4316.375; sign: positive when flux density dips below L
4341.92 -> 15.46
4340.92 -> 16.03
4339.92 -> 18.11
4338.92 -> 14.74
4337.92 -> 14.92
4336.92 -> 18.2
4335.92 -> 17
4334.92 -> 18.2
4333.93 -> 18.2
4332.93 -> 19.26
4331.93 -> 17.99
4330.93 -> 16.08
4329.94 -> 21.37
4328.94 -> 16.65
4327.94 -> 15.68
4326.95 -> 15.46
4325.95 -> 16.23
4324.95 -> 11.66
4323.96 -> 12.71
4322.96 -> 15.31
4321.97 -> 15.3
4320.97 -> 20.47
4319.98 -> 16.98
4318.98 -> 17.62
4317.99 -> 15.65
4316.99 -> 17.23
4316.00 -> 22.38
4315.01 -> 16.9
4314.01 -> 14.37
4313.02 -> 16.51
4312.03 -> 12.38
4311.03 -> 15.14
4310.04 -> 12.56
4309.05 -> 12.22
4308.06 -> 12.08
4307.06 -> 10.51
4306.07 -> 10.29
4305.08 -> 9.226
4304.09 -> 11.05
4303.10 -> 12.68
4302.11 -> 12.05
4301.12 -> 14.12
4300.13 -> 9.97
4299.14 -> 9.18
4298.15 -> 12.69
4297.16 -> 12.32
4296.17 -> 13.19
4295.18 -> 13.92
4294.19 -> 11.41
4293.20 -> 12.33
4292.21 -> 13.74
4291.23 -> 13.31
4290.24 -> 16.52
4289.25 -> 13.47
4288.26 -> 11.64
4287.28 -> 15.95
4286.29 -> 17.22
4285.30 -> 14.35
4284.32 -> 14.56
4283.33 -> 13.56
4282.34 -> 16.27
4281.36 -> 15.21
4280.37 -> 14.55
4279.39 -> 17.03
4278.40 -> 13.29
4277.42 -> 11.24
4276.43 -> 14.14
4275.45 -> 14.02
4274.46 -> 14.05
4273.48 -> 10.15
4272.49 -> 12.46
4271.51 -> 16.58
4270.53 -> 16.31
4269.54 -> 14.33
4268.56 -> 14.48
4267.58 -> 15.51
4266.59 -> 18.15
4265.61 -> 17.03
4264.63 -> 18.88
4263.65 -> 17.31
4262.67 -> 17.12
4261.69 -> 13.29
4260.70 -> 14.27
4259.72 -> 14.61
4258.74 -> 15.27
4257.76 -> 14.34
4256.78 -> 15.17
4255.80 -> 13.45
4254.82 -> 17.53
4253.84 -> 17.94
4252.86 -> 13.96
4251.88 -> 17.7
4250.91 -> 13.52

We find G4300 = 4.72 Ang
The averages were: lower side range 14.5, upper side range 16.7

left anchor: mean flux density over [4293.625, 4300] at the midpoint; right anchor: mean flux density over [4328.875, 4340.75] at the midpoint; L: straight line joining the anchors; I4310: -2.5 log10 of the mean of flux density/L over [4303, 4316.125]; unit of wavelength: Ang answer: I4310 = 0.06 mag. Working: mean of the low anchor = 12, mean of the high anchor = 17.5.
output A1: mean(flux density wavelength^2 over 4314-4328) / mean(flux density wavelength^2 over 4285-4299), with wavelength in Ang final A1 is 1.22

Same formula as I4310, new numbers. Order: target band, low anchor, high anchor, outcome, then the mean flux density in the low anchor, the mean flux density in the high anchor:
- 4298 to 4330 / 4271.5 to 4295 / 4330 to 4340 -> 0.13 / 14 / 17.4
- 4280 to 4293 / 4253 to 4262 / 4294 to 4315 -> -0.09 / 15.1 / 12.4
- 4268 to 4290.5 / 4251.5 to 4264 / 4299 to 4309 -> -0.07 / 15.5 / 11.2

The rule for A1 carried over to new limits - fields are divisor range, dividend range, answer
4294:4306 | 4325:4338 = 1.48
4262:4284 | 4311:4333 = 1.12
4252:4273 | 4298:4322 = 0.91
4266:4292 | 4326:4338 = 1.23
